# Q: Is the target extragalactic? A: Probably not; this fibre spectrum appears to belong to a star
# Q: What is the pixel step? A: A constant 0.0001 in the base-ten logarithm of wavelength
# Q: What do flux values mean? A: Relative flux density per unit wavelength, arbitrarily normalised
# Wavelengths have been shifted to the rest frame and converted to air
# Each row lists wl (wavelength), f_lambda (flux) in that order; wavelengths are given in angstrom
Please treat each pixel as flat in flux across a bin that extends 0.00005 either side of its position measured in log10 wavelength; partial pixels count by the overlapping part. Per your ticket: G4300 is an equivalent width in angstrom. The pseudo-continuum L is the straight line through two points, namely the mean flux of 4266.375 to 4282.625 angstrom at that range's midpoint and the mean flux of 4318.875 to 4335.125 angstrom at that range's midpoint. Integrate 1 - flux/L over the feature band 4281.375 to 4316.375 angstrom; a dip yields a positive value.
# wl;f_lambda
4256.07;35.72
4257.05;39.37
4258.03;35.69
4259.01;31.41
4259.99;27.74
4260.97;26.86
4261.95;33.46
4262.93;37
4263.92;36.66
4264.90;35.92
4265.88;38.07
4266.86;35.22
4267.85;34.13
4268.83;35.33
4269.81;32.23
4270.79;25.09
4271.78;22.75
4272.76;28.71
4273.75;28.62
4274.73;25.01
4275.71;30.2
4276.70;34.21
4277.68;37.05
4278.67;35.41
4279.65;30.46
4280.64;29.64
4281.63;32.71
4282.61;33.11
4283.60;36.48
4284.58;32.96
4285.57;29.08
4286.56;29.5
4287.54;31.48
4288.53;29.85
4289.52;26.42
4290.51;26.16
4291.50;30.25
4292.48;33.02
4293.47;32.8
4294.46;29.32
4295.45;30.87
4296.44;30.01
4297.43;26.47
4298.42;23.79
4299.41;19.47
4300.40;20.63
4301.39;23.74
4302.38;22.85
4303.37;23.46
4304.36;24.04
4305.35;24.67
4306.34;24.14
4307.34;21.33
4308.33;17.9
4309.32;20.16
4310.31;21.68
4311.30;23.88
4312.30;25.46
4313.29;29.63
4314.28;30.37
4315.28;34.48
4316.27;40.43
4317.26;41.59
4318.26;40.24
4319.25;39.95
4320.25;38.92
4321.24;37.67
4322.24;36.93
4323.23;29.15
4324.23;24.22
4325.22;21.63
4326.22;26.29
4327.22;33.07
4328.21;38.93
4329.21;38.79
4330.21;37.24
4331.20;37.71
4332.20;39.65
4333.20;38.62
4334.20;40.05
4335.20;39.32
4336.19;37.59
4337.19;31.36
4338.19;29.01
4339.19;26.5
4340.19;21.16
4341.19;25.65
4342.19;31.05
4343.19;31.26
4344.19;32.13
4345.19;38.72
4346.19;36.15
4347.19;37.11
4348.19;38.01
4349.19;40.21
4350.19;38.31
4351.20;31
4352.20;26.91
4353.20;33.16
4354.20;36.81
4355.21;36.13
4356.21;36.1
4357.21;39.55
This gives 5.8 angstrom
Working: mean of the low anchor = 31.1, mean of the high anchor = 35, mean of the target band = 27.4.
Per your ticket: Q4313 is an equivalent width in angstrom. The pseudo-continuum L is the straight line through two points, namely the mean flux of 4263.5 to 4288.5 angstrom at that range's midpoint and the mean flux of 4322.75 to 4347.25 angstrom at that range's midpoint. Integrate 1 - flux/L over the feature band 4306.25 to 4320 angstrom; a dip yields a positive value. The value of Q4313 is 1.2 angstrom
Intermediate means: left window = 32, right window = 32.8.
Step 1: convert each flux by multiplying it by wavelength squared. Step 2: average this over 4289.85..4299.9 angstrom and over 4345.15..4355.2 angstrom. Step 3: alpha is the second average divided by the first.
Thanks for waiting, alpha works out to 1.3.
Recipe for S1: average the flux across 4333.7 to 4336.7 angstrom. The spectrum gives 39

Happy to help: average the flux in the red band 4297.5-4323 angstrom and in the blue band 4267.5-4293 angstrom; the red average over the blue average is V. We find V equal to 0.9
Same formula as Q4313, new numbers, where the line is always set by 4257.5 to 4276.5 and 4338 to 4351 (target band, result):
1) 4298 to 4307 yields 2.58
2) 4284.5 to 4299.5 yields 1.41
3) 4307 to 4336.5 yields -0.33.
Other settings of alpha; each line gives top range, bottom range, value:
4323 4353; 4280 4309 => 1.24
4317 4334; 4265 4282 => 1.15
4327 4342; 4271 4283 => 1.15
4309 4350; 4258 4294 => 1.08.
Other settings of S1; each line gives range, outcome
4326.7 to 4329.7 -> 36.9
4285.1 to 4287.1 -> 29.4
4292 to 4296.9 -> 31.2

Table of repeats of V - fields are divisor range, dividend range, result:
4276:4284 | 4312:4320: 1.06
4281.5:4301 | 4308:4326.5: 1.06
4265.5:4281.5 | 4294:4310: 0.76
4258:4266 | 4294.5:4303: 0.75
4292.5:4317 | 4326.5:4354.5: 1.31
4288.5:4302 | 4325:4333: 1.28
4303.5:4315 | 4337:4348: 1.29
